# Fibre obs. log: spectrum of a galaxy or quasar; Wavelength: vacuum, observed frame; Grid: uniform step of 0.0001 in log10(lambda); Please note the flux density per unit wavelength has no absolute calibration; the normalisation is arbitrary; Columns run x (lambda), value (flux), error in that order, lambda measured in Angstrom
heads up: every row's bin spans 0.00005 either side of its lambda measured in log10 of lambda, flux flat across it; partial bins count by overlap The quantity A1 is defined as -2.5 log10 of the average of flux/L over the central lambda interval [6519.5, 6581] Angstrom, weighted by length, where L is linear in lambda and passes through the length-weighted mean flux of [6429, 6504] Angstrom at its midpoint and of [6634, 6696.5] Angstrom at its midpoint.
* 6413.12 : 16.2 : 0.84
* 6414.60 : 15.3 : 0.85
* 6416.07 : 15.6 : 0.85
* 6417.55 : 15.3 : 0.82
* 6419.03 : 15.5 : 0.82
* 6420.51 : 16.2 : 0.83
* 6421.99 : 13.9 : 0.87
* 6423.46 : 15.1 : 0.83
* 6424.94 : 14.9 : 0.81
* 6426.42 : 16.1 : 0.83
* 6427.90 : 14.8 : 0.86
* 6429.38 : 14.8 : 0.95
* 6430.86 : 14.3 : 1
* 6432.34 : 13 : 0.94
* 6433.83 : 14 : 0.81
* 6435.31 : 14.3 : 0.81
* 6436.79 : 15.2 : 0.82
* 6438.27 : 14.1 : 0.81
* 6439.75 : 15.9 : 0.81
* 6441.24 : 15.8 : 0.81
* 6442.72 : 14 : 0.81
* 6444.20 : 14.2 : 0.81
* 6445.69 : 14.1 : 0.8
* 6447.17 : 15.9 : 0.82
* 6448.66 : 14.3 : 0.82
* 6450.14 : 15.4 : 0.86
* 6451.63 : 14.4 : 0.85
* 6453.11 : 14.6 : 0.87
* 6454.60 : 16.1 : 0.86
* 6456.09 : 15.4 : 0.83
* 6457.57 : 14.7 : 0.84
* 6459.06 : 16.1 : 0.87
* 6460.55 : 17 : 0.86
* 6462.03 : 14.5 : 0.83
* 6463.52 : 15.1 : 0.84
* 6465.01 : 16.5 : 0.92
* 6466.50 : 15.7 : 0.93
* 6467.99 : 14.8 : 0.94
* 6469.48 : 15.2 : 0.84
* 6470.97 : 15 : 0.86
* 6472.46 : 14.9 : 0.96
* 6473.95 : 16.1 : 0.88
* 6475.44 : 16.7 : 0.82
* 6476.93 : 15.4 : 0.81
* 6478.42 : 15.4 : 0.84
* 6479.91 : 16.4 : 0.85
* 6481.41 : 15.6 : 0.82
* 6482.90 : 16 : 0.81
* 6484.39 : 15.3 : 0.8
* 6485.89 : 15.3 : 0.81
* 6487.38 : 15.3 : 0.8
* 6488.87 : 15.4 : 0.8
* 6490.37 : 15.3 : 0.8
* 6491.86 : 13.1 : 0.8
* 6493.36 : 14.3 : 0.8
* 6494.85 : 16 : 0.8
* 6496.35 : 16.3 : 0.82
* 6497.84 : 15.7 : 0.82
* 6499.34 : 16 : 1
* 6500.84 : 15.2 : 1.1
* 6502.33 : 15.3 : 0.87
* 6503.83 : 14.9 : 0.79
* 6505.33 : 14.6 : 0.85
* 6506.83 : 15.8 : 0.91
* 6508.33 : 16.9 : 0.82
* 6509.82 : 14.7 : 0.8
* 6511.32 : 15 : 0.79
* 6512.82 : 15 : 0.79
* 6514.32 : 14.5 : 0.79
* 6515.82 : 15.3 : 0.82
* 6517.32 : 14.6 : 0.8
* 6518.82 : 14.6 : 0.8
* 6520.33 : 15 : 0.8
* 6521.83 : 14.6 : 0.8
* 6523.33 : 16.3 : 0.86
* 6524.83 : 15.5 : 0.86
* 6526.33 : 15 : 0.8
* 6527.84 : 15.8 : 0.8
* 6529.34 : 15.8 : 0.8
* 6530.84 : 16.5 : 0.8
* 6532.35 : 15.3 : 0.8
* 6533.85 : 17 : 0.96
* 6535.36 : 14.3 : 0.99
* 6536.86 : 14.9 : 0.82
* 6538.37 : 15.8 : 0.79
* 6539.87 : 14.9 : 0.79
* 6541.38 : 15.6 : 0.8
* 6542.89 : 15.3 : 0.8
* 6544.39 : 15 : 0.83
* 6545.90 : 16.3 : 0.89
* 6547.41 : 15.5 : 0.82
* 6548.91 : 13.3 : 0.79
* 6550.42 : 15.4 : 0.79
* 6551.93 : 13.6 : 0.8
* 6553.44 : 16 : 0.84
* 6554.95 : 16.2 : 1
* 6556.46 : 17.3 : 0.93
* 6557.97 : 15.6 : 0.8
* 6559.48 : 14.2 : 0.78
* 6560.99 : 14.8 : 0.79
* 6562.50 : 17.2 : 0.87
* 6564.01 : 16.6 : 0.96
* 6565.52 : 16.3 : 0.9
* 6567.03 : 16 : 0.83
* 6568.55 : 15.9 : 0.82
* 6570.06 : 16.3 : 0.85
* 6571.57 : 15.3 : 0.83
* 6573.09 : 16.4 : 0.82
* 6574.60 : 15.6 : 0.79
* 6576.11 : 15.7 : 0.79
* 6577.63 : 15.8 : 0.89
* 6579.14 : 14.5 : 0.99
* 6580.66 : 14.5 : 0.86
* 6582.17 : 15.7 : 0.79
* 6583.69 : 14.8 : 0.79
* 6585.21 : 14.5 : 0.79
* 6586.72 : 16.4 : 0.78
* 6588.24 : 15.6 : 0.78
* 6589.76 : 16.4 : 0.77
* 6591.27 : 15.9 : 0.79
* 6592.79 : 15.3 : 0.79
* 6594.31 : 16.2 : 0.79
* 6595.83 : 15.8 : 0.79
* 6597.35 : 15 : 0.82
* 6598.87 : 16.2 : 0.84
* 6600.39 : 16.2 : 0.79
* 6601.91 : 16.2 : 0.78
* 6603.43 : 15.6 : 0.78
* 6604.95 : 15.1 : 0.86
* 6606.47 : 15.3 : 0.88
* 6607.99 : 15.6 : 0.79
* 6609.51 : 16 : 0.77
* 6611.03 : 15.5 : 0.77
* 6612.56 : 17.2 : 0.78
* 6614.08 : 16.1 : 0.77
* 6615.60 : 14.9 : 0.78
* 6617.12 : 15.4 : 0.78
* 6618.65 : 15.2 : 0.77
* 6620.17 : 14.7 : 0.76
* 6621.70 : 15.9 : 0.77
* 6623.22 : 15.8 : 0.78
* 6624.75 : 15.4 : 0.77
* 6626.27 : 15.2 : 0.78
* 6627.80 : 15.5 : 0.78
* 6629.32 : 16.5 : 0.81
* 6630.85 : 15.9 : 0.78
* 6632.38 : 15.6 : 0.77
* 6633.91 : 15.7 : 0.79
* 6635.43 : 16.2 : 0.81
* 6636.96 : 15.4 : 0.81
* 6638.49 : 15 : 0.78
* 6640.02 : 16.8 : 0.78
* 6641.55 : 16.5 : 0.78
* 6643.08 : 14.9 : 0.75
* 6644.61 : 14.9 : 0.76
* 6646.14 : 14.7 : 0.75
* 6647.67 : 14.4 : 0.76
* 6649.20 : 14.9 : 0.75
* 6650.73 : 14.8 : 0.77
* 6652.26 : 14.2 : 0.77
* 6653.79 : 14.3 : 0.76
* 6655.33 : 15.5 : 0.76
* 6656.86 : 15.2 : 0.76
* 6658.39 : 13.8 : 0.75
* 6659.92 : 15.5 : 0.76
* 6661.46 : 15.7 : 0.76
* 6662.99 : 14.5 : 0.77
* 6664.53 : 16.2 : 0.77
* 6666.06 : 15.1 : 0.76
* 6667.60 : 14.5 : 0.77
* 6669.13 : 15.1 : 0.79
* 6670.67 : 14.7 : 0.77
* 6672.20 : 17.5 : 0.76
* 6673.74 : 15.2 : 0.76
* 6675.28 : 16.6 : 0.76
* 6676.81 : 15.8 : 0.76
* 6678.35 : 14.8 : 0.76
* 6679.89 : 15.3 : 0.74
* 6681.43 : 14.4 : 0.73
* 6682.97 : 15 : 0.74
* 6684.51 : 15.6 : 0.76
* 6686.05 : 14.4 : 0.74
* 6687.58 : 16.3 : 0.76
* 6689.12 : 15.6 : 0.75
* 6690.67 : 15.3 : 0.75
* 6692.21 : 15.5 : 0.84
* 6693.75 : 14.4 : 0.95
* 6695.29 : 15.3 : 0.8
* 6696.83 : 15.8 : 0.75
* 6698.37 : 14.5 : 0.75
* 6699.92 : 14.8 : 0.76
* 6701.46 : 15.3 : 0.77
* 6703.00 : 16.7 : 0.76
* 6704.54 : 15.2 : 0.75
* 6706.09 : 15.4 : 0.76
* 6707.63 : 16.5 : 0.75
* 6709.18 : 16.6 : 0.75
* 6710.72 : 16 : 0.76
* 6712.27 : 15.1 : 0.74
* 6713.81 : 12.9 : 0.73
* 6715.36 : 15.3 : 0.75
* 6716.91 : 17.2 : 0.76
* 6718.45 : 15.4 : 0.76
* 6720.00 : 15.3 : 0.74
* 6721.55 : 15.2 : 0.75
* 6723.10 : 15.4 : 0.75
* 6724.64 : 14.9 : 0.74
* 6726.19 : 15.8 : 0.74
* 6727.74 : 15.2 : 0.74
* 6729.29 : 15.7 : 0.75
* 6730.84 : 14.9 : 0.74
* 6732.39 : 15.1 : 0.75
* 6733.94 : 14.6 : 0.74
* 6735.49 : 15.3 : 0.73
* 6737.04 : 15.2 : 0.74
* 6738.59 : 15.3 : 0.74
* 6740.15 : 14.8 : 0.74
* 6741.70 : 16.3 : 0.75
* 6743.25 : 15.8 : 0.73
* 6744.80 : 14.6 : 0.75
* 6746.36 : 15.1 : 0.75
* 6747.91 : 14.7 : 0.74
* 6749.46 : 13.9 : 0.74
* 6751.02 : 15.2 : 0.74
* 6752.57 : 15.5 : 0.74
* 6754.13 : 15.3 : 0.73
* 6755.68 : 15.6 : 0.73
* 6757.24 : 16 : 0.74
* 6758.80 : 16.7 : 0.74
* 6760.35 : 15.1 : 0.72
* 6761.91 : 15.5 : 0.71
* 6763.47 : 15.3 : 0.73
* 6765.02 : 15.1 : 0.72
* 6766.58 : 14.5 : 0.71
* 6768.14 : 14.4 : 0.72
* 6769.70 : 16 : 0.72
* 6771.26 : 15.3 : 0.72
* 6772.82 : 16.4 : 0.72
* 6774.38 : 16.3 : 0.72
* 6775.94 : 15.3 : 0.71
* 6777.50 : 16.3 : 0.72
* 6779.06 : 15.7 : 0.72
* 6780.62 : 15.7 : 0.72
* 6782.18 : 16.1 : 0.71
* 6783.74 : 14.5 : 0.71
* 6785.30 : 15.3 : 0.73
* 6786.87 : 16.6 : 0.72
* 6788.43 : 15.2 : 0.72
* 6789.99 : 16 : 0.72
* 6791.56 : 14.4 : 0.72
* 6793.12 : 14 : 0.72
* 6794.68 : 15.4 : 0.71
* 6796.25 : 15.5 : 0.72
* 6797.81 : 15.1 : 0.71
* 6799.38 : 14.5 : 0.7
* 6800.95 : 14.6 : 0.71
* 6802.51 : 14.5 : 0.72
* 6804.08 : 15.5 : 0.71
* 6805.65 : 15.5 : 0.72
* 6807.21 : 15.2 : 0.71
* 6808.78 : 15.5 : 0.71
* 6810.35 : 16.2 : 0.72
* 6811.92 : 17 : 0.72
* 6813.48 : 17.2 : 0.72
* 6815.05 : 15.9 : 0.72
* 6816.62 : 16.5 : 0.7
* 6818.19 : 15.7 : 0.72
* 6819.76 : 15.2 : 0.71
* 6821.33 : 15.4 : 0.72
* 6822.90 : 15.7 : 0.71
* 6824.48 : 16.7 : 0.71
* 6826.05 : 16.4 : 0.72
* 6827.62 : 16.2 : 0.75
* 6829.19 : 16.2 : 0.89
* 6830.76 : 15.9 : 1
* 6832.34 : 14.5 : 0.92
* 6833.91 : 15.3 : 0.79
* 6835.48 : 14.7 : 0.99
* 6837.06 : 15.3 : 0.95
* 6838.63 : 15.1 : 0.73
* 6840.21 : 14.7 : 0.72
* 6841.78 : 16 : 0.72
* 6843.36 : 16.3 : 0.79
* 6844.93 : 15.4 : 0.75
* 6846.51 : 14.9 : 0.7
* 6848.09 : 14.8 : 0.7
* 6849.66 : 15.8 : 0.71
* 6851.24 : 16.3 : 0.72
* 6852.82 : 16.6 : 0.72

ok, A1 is -0.02 mag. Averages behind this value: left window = 15.2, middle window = 15.5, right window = 15.3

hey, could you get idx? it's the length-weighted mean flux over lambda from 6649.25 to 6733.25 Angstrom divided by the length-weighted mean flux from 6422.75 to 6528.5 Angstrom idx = 1.0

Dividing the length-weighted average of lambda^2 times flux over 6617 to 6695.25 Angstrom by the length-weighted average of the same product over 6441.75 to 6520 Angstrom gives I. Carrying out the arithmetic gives 1.06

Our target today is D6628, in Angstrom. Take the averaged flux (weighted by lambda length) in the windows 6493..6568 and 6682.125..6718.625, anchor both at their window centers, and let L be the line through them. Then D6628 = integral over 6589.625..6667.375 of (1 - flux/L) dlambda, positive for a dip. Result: -0.2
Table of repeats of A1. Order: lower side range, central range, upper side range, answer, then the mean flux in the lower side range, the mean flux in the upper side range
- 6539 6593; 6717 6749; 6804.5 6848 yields 0.027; 15.6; 15.7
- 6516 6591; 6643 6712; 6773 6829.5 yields 0.022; 15.5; 15.6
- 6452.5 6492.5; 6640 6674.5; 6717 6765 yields 0.016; 15.4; 15.3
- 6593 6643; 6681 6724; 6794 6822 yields 0.019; 15.7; 15.6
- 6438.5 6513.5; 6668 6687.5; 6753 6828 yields 0.007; 15.3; 15.6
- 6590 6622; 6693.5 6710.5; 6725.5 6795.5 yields -0.005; 15.7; 15.4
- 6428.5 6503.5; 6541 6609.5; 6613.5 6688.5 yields -0.023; 15.2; 15.3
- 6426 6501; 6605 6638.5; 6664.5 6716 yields -0.023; 15.2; 15.4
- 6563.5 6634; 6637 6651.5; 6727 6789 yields 0.027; 15.7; 15.4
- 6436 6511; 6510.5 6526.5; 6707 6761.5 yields 0.021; 15.3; 15.4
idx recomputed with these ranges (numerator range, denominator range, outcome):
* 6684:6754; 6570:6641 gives 0.98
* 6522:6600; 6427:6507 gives 1.03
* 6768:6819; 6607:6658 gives 1.01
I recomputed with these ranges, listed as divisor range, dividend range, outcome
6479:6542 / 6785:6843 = 1.11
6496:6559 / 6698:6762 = 1.06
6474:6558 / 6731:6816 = 1.08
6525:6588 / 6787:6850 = 1.08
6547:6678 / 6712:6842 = 1.04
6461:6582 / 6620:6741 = 1.04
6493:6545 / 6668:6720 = 1.06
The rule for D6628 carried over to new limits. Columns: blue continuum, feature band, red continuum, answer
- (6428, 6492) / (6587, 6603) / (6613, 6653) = -0.55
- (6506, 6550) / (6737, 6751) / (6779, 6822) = 0.34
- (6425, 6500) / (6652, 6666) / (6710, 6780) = 0.25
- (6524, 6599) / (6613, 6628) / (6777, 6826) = 0.12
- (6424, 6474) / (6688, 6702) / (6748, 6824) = 0.15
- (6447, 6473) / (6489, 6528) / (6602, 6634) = 0.52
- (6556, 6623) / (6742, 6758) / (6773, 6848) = 0.40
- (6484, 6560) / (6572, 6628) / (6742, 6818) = -0.90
